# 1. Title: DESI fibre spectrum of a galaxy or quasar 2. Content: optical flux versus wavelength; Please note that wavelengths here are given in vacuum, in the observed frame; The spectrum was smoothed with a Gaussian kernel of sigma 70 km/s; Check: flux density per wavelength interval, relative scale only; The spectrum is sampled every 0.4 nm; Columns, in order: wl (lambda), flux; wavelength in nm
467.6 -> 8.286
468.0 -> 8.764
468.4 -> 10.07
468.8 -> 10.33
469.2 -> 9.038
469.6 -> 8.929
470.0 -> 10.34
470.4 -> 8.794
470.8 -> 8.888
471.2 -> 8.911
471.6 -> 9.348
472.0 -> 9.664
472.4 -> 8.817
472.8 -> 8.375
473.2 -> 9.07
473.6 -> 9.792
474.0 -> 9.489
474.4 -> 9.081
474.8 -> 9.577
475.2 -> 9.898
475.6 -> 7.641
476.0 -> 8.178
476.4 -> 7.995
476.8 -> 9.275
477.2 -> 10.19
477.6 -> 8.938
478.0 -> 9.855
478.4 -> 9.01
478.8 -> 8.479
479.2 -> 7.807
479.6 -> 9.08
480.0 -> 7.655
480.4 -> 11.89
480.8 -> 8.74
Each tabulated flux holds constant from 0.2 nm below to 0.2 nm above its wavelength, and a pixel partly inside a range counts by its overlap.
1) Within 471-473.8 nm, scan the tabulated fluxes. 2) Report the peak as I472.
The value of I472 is 9.792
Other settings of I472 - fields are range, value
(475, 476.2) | 9.898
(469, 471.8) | 10.34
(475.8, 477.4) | 10.19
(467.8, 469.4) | 10.33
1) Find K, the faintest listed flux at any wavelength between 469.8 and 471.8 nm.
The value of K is 8.794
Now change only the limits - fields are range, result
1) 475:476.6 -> 7.641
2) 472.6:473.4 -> 8.375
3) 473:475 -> 9.07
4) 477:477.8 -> 8.938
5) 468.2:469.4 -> 9.038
